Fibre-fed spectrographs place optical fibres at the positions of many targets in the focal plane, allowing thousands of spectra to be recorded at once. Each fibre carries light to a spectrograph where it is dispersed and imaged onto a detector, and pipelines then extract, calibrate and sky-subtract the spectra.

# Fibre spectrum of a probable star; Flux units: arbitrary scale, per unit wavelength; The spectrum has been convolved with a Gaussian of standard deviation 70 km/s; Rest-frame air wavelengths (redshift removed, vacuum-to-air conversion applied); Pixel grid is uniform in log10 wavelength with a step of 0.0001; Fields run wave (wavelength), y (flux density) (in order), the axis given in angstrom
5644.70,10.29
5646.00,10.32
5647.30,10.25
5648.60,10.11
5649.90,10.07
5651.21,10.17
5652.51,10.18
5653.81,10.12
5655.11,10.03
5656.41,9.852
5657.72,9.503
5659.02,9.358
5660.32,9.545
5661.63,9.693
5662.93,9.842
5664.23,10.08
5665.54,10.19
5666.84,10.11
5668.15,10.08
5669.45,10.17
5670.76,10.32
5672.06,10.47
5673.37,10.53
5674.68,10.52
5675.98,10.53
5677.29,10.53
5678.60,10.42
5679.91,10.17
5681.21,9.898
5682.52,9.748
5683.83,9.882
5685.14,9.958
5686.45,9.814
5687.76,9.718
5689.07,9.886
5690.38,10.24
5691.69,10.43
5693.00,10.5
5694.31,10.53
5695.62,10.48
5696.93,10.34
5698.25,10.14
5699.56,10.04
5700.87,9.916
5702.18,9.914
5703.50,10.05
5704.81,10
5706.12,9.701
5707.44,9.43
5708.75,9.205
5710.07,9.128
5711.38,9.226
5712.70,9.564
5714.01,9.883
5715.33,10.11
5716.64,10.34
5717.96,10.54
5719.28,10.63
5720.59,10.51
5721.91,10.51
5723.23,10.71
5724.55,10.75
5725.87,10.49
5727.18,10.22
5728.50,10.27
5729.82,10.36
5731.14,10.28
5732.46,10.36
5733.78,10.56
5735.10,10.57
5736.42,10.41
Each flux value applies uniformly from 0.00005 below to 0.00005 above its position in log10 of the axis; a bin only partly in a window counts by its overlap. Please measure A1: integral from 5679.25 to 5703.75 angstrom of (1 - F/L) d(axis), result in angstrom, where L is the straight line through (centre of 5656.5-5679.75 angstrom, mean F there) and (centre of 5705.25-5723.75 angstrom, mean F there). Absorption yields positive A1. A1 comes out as -0.1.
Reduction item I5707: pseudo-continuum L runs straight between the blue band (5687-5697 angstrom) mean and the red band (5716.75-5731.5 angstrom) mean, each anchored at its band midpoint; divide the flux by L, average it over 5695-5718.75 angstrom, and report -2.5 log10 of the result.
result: 0.050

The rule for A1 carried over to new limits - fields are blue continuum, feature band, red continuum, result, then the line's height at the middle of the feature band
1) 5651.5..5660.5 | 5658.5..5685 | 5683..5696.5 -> -0.3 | 9.98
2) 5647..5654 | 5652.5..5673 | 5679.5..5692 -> 0.2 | 10.1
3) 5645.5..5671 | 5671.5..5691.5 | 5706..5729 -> -0.3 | 10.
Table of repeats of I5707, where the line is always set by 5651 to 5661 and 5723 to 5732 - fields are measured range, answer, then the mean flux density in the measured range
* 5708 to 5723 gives 0.04 mag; 9.99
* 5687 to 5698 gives -0.01 mag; 10.3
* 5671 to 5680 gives -0.05 mag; 10.5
